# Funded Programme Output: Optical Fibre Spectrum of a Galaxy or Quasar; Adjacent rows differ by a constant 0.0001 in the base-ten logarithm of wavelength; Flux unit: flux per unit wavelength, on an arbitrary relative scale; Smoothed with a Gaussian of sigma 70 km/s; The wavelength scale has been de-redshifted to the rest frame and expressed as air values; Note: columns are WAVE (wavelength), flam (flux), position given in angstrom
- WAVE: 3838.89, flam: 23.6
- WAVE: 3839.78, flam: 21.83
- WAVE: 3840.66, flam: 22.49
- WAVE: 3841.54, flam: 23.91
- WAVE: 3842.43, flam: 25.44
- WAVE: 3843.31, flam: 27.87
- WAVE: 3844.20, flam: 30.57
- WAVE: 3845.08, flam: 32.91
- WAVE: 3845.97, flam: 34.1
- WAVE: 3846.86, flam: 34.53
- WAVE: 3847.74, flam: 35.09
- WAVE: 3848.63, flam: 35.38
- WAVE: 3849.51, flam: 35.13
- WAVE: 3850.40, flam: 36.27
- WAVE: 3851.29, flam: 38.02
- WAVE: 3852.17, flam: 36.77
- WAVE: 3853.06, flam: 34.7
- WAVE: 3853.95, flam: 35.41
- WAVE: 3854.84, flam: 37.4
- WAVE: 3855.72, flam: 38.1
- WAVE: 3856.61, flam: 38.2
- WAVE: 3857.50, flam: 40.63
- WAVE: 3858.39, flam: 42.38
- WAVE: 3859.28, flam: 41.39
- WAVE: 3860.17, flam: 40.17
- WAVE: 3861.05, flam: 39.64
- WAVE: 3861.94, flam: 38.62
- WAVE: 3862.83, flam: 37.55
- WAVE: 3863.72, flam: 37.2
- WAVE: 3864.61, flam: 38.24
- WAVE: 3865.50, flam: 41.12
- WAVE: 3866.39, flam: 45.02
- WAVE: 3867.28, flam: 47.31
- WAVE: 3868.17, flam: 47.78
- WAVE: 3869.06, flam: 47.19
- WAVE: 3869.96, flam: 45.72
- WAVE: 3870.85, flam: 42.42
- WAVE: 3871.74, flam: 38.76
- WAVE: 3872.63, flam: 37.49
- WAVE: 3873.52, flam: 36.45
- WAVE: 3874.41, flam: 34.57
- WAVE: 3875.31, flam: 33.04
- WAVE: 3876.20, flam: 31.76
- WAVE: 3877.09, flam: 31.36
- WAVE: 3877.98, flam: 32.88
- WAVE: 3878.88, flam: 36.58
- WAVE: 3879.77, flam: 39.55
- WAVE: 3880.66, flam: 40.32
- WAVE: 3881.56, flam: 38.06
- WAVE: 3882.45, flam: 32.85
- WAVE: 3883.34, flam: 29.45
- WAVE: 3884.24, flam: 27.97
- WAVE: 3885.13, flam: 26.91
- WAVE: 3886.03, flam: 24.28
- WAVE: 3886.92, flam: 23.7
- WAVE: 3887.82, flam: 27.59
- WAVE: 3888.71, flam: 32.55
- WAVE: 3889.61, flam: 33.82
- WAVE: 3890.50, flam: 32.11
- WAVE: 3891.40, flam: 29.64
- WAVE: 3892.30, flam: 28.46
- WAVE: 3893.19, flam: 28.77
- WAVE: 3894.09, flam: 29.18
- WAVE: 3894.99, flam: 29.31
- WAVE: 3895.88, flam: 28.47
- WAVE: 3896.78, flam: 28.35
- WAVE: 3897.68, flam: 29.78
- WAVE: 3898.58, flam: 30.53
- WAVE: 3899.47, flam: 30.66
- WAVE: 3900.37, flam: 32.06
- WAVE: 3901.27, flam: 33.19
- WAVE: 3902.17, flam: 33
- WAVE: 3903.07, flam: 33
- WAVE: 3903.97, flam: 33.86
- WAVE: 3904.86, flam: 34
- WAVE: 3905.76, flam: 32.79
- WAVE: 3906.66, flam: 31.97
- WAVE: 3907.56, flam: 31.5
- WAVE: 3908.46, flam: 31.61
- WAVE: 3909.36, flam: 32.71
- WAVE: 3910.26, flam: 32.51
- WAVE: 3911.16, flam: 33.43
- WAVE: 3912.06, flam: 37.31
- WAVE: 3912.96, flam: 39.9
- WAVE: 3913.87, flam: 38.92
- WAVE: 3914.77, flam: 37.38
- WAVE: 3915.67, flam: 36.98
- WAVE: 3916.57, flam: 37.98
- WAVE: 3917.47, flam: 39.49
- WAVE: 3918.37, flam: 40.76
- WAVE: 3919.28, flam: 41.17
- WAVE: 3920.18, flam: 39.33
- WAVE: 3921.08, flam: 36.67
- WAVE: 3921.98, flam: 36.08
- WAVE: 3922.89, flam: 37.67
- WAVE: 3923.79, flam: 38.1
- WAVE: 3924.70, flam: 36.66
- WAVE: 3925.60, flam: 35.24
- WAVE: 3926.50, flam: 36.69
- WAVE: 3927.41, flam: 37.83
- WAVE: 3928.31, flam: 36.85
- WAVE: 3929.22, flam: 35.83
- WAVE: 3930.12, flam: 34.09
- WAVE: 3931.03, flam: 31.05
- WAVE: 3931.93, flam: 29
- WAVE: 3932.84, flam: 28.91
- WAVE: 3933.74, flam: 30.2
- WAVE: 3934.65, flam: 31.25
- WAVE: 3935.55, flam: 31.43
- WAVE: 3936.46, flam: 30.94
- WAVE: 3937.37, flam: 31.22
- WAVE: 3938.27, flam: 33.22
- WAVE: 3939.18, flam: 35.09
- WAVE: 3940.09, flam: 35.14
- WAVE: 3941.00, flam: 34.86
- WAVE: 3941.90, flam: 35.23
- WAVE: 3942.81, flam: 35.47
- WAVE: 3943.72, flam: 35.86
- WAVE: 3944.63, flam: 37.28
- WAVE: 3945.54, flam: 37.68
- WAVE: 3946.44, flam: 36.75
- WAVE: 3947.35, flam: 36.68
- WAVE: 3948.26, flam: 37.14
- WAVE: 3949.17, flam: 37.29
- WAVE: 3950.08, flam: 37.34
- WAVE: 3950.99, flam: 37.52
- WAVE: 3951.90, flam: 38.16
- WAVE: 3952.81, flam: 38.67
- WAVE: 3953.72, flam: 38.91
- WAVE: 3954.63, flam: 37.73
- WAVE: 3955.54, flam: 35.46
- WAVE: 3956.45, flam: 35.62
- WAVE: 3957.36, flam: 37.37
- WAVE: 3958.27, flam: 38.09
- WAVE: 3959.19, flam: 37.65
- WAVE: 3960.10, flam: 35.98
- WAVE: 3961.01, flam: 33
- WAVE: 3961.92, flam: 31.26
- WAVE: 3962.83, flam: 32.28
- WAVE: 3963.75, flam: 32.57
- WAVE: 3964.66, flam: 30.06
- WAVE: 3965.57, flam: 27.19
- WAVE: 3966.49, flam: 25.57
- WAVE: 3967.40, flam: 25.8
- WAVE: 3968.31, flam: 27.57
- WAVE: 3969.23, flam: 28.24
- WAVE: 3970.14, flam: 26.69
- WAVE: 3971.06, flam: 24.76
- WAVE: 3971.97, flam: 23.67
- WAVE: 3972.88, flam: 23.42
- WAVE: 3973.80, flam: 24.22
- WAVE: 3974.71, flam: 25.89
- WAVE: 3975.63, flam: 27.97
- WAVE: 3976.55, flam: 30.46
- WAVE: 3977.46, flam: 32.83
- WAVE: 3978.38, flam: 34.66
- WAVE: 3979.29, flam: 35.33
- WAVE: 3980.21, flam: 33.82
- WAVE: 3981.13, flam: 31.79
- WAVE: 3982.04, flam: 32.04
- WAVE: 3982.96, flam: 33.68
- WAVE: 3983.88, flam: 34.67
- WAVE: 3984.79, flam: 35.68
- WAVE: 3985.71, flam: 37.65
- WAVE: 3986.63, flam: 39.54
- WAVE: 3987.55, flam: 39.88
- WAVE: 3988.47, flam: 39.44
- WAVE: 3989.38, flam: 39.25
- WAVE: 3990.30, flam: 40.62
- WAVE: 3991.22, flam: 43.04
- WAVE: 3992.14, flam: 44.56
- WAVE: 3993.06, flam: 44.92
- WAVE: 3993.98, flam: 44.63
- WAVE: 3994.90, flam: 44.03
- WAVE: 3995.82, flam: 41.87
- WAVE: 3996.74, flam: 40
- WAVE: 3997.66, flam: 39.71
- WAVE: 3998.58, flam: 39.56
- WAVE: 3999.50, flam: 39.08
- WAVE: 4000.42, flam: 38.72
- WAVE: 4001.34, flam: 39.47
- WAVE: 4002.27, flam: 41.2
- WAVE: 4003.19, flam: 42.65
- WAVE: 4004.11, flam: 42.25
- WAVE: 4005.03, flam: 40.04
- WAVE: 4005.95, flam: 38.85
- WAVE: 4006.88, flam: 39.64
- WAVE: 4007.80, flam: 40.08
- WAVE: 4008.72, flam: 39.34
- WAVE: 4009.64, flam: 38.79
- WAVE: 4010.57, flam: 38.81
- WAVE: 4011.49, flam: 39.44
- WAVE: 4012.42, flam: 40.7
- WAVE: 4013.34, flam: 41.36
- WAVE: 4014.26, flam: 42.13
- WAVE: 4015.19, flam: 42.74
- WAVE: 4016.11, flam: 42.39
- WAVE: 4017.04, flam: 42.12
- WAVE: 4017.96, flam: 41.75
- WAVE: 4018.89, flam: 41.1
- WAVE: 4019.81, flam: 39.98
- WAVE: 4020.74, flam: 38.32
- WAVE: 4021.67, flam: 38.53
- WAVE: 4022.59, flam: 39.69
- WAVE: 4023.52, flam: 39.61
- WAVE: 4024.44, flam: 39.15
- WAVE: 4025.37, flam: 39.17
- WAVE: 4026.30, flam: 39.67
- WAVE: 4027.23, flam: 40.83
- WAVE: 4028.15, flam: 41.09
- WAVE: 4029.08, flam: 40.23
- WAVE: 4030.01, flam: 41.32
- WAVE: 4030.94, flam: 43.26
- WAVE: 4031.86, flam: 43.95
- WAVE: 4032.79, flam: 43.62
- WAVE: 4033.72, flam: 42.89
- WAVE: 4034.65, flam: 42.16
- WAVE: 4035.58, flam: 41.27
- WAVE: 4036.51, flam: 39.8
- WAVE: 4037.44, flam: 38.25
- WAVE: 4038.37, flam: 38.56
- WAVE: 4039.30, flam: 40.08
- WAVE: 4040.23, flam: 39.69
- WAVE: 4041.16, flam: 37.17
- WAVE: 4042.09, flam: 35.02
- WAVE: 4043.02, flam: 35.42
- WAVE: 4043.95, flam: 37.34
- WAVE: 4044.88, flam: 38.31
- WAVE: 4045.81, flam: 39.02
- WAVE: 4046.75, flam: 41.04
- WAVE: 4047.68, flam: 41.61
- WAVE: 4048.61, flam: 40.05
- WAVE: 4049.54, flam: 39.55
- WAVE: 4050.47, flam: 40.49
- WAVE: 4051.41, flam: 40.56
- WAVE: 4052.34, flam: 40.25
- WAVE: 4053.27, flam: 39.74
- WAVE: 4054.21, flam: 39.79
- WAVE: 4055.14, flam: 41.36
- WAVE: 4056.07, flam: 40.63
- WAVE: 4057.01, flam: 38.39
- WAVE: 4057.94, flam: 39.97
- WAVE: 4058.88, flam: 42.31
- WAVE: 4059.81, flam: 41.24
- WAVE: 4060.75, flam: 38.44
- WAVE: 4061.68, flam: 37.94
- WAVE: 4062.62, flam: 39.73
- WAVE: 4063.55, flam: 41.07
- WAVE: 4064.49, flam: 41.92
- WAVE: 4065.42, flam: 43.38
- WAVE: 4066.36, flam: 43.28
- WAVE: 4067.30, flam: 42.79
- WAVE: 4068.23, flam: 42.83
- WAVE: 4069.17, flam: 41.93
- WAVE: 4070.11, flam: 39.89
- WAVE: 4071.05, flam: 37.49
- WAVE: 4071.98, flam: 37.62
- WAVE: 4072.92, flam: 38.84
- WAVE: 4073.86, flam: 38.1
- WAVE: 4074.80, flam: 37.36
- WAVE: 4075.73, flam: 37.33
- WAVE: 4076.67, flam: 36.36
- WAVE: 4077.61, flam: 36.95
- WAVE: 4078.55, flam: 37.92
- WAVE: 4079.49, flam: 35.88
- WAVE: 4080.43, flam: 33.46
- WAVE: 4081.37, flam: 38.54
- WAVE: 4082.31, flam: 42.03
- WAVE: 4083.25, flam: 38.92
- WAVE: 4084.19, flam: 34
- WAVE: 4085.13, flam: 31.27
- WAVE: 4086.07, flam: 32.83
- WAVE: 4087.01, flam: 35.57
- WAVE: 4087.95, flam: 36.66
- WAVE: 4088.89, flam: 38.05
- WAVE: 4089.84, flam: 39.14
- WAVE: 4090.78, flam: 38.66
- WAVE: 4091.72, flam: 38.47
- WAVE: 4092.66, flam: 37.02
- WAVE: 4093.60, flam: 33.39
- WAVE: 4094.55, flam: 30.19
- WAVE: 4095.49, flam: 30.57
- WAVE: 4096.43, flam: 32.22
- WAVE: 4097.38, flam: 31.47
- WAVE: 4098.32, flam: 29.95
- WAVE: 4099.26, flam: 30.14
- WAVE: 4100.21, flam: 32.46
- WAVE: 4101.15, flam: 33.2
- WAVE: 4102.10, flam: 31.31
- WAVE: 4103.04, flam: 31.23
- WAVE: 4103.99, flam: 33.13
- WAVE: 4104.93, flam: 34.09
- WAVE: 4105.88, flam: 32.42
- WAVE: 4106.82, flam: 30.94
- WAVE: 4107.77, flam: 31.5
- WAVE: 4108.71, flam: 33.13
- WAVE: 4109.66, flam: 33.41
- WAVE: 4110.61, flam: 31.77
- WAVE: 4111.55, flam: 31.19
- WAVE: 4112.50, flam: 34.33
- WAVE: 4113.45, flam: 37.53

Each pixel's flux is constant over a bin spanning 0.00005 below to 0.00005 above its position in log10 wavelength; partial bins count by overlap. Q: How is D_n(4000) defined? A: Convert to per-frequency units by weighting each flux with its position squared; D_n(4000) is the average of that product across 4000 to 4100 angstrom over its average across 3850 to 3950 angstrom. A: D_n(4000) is 1.19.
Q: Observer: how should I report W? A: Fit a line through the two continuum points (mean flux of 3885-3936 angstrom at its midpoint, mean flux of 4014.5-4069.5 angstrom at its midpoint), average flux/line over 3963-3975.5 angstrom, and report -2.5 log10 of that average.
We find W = 0.34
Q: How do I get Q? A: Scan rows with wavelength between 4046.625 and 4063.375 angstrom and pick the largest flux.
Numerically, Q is 42.31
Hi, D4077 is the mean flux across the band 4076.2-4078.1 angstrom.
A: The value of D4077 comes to 36.6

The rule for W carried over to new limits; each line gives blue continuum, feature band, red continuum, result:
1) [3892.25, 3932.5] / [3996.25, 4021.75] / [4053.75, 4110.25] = -0.13 mag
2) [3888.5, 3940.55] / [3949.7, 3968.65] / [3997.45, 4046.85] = 0.07 mag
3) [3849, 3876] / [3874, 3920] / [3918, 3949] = 0.13 mag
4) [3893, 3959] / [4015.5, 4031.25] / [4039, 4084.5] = -0.07 mag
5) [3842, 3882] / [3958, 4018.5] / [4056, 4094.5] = 0.05 mag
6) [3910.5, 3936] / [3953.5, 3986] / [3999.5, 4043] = 0.20 mag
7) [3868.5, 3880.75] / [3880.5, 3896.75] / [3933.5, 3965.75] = 0.24 mag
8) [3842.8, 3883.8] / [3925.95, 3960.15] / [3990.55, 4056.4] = 0.11 mag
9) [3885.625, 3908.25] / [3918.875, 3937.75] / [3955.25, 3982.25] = -0.13 mag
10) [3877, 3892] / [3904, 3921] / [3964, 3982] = -0.18 mag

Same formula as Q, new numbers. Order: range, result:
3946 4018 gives 44.92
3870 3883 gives 42.42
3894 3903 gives 33.19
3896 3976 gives 41.17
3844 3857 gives 38.2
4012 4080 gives 43.95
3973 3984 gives 35.33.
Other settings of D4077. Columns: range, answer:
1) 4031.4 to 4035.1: 43.2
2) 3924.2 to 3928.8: 36.6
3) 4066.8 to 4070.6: 41.8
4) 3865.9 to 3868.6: 46.6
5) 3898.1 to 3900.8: 31.1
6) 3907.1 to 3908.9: 31.5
